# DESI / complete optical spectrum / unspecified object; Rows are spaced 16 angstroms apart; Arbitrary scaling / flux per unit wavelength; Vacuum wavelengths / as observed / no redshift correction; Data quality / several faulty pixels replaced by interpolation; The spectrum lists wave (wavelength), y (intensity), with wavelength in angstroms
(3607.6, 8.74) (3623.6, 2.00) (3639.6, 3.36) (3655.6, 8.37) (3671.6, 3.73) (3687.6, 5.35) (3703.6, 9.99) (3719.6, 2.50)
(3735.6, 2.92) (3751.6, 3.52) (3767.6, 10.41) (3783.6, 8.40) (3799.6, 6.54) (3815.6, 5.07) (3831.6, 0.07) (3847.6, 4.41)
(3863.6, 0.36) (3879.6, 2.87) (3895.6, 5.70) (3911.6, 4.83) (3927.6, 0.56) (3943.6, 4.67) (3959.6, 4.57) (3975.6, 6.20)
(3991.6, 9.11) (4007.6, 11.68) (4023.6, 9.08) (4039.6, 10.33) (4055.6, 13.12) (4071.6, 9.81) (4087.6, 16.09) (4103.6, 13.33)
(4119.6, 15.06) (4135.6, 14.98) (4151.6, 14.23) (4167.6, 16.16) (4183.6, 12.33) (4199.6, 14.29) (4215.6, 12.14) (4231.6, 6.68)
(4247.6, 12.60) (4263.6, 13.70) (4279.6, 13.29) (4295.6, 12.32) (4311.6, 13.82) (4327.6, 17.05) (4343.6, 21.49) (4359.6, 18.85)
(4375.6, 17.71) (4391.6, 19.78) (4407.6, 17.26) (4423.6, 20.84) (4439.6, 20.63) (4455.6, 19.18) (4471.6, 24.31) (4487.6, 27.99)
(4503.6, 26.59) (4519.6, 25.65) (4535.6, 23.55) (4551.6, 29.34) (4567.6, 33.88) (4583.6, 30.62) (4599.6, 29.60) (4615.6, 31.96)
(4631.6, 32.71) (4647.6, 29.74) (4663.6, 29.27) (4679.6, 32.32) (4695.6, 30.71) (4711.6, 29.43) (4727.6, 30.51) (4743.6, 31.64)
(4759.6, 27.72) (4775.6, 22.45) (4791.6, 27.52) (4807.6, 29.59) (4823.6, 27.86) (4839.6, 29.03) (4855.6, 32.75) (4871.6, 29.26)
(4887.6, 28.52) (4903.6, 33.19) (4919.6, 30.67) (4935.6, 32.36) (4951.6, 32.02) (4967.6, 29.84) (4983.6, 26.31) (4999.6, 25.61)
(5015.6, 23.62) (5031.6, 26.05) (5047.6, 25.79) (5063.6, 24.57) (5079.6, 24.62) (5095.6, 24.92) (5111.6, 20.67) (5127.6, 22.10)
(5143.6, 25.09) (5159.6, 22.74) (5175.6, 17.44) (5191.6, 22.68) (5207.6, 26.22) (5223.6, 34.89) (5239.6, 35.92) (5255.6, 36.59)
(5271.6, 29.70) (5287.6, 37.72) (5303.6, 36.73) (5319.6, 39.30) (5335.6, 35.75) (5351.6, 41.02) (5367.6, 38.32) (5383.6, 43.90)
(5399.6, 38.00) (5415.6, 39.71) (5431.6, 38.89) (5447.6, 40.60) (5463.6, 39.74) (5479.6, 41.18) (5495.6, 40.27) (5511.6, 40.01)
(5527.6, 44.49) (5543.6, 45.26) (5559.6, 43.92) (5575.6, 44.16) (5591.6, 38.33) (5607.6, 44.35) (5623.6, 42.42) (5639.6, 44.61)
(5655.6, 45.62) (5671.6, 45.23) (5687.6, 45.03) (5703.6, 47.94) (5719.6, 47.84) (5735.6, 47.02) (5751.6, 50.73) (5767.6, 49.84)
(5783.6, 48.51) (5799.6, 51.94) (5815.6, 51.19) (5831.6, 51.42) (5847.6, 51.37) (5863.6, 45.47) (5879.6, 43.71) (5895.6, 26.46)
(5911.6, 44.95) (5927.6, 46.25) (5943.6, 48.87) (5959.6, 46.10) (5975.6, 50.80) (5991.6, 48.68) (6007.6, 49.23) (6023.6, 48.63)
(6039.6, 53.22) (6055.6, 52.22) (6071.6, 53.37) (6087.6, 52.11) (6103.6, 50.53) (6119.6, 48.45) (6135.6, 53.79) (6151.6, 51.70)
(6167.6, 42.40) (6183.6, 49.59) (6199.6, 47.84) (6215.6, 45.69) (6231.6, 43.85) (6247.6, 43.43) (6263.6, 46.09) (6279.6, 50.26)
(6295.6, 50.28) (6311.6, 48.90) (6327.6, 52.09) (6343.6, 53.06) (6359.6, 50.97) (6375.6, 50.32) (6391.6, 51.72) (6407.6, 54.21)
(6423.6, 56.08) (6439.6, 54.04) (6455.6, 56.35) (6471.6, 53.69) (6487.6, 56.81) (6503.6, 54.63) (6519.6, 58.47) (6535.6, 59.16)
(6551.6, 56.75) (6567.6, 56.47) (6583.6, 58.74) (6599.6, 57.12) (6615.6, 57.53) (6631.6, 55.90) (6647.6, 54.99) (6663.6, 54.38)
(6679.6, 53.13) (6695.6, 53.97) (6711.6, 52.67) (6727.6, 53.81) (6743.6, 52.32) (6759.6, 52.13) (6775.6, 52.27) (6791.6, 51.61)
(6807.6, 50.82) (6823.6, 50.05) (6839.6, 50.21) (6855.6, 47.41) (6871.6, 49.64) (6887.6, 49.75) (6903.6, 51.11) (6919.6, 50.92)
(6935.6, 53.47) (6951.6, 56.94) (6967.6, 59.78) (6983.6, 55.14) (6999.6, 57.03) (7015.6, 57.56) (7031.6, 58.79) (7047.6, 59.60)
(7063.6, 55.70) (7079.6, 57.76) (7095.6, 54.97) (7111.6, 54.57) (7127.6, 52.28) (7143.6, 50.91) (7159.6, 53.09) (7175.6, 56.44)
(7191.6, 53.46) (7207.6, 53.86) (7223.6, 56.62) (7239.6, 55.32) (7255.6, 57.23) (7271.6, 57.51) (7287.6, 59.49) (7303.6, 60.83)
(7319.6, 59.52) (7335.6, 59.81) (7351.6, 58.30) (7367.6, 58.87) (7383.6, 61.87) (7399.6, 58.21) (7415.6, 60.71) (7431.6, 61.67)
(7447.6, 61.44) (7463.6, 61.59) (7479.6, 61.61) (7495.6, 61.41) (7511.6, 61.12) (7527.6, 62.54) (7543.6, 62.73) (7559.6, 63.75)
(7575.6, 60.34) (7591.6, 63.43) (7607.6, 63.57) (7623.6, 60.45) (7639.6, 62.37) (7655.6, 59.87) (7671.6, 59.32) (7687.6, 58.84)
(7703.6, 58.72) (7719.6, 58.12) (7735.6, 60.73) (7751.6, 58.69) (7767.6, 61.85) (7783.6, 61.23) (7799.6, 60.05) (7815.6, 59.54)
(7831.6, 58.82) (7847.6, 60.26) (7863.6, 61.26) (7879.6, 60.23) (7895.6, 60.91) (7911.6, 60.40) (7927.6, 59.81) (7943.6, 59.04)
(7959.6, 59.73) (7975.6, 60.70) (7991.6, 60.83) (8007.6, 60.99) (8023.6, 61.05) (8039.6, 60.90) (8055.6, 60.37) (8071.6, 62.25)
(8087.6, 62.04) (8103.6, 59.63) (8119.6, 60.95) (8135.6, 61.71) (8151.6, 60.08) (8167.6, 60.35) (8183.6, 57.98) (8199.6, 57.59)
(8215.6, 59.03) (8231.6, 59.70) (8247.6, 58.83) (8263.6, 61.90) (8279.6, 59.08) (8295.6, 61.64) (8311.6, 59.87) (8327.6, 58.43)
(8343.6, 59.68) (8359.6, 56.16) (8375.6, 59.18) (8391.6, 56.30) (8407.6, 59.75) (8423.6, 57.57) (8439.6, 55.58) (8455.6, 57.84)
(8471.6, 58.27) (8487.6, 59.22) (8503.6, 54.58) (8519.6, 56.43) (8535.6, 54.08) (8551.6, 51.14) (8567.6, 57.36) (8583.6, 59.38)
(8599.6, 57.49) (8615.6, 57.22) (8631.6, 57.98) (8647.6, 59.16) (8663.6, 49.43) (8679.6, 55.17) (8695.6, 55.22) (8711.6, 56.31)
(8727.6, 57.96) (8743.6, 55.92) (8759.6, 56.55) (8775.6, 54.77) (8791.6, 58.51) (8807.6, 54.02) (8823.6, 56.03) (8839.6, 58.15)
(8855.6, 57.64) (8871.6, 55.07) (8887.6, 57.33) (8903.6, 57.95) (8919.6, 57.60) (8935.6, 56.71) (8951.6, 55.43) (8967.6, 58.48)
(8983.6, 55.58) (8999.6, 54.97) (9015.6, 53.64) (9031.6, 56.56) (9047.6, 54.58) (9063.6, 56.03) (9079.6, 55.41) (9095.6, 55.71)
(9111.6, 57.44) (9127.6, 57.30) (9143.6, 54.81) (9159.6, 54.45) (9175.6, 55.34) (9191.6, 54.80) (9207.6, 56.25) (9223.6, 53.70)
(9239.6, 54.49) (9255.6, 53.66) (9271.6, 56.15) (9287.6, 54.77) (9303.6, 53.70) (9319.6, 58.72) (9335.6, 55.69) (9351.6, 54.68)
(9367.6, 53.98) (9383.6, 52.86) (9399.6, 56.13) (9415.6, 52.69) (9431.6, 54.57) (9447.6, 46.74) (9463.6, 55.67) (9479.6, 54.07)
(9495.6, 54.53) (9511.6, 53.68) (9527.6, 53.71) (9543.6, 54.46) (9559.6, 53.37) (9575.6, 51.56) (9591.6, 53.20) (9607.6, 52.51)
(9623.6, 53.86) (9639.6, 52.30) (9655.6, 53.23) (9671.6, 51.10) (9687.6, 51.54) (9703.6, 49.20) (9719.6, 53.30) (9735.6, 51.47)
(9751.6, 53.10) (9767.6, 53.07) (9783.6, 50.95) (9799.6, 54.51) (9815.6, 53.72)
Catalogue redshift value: 0.000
